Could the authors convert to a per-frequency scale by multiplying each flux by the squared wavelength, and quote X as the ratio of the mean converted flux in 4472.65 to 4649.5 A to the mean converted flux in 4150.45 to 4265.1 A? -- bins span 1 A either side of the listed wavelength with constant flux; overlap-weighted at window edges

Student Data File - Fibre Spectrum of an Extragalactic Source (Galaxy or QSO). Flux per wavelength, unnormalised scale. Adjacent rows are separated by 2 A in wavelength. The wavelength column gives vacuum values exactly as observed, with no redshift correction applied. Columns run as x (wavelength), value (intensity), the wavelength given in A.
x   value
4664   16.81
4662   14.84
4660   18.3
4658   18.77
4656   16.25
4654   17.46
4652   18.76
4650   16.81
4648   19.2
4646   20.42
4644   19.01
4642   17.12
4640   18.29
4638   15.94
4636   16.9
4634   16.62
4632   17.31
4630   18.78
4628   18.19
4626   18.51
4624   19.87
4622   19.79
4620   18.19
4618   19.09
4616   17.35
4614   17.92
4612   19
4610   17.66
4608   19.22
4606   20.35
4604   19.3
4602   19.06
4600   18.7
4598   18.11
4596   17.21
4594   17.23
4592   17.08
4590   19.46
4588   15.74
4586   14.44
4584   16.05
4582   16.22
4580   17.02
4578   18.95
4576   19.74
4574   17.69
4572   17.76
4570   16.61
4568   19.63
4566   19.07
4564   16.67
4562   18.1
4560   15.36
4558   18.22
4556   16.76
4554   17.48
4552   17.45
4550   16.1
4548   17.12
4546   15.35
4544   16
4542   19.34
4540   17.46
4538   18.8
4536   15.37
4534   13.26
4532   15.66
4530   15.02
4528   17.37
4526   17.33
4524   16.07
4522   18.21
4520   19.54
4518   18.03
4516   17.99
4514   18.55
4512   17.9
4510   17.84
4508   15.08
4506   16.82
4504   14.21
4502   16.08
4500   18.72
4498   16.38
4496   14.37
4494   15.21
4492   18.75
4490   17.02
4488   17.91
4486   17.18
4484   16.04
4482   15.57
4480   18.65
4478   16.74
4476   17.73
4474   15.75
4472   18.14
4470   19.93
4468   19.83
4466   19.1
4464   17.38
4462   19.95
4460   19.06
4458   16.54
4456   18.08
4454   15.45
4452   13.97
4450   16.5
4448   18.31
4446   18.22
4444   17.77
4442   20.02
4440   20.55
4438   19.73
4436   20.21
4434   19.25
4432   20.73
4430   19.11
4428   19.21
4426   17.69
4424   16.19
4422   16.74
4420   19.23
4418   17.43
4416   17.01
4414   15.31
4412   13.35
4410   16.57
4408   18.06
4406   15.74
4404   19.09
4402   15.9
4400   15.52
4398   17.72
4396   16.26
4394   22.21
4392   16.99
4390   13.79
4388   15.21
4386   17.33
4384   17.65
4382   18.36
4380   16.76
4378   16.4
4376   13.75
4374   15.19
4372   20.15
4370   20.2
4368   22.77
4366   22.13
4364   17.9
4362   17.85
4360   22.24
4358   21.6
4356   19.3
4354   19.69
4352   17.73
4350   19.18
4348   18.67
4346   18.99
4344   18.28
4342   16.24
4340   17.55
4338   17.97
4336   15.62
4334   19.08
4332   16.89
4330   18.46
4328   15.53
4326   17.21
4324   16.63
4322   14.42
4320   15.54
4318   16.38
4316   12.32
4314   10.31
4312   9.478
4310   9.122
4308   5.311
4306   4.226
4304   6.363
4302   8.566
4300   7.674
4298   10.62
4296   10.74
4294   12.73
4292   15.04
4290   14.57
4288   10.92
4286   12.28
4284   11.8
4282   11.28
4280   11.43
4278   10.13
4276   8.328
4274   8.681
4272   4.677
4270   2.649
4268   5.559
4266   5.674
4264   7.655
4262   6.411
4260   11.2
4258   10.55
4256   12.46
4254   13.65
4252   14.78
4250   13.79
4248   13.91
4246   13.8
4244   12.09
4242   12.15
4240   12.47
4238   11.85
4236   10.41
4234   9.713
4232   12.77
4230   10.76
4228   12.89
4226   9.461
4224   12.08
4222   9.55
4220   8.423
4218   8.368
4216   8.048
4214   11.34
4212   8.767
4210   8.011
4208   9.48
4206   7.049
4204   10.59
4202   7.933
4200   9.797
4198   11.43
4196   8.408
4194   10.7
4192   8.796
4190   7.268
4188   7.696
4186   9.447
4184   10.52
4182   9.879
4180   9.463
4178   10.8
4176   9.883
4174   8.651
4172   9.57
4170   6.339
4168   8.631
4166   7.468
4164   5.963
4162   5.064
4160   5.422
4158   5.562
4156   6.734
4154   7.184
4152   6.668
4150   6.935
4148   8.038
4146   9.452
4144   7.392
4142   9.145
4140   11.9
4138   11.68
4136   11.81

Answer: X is 2.13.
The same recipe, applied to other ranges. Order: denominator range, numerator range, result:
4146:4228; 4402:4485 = 2.33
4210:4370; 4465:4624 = 1.52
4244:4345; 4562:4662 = 1.74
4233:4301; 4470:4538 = 1.77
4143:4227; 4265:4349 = 1.52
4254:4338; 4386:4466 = 1.67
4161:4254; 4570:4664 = 2.16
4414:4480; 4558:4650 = 1.06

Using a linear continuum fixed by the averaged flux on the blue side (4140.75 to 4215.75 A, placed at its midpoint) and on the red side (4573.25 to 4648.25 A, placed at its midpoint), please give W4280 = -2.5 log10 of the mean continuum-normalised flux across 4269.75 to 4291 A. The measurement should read 0.08 mag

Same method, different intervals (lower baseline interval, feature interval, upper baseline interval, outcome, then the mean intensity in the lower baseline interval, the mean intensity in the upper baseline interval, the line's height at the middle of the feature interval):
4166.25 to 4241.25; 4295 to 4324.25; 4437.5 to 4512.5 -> 0.22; 9.64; 17.4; 12.7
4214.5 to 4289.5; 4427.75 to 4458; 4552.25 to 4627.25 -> -0.25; 10.4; 18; 14.7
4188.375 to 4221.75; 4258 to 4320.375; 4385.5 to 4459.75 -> 0.28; 9.01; 17.5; 12.3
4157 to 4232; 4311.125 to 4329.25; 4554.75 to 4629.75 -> -0.21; 8.96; 18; 11.8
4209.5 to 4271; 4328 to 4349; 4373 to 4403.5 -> -0.21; 10.4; 16.6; 14.5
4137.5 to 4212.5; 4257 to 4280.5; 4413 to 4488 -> 0.46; 8.5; 18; 11.7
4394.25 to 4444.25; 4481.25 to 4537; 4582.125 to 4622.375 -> 0.08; 17.8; 18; 17.9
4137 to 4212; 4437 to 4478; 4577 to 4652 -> -0.23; 8.52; 18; 14.6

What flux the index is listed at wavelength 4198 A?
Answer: 11.43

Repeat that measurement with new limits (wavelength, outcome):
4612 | 19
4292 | 15.04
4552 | 17.45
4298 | 10.62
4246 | 13.8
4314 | 10.31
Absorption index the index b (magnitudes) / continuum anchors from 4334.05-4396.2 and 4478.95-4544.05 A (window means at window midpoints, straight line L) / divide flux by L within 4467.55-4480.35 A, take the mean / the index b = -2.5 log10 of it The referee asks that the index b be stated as -0.05 mag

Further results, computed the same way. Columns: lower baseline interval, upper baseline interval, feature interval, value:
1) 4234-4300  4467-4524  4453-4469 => -0.12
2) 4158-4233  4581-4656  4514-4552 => -0.05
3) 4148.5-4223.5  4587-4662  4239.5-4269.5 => -0.10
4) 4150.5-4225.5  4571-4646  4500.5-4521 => -0.09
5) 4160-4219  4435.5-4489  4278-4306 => 0.13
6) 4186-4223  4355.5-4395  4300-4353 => 0.11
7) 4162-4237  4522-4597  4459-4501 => -0.15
